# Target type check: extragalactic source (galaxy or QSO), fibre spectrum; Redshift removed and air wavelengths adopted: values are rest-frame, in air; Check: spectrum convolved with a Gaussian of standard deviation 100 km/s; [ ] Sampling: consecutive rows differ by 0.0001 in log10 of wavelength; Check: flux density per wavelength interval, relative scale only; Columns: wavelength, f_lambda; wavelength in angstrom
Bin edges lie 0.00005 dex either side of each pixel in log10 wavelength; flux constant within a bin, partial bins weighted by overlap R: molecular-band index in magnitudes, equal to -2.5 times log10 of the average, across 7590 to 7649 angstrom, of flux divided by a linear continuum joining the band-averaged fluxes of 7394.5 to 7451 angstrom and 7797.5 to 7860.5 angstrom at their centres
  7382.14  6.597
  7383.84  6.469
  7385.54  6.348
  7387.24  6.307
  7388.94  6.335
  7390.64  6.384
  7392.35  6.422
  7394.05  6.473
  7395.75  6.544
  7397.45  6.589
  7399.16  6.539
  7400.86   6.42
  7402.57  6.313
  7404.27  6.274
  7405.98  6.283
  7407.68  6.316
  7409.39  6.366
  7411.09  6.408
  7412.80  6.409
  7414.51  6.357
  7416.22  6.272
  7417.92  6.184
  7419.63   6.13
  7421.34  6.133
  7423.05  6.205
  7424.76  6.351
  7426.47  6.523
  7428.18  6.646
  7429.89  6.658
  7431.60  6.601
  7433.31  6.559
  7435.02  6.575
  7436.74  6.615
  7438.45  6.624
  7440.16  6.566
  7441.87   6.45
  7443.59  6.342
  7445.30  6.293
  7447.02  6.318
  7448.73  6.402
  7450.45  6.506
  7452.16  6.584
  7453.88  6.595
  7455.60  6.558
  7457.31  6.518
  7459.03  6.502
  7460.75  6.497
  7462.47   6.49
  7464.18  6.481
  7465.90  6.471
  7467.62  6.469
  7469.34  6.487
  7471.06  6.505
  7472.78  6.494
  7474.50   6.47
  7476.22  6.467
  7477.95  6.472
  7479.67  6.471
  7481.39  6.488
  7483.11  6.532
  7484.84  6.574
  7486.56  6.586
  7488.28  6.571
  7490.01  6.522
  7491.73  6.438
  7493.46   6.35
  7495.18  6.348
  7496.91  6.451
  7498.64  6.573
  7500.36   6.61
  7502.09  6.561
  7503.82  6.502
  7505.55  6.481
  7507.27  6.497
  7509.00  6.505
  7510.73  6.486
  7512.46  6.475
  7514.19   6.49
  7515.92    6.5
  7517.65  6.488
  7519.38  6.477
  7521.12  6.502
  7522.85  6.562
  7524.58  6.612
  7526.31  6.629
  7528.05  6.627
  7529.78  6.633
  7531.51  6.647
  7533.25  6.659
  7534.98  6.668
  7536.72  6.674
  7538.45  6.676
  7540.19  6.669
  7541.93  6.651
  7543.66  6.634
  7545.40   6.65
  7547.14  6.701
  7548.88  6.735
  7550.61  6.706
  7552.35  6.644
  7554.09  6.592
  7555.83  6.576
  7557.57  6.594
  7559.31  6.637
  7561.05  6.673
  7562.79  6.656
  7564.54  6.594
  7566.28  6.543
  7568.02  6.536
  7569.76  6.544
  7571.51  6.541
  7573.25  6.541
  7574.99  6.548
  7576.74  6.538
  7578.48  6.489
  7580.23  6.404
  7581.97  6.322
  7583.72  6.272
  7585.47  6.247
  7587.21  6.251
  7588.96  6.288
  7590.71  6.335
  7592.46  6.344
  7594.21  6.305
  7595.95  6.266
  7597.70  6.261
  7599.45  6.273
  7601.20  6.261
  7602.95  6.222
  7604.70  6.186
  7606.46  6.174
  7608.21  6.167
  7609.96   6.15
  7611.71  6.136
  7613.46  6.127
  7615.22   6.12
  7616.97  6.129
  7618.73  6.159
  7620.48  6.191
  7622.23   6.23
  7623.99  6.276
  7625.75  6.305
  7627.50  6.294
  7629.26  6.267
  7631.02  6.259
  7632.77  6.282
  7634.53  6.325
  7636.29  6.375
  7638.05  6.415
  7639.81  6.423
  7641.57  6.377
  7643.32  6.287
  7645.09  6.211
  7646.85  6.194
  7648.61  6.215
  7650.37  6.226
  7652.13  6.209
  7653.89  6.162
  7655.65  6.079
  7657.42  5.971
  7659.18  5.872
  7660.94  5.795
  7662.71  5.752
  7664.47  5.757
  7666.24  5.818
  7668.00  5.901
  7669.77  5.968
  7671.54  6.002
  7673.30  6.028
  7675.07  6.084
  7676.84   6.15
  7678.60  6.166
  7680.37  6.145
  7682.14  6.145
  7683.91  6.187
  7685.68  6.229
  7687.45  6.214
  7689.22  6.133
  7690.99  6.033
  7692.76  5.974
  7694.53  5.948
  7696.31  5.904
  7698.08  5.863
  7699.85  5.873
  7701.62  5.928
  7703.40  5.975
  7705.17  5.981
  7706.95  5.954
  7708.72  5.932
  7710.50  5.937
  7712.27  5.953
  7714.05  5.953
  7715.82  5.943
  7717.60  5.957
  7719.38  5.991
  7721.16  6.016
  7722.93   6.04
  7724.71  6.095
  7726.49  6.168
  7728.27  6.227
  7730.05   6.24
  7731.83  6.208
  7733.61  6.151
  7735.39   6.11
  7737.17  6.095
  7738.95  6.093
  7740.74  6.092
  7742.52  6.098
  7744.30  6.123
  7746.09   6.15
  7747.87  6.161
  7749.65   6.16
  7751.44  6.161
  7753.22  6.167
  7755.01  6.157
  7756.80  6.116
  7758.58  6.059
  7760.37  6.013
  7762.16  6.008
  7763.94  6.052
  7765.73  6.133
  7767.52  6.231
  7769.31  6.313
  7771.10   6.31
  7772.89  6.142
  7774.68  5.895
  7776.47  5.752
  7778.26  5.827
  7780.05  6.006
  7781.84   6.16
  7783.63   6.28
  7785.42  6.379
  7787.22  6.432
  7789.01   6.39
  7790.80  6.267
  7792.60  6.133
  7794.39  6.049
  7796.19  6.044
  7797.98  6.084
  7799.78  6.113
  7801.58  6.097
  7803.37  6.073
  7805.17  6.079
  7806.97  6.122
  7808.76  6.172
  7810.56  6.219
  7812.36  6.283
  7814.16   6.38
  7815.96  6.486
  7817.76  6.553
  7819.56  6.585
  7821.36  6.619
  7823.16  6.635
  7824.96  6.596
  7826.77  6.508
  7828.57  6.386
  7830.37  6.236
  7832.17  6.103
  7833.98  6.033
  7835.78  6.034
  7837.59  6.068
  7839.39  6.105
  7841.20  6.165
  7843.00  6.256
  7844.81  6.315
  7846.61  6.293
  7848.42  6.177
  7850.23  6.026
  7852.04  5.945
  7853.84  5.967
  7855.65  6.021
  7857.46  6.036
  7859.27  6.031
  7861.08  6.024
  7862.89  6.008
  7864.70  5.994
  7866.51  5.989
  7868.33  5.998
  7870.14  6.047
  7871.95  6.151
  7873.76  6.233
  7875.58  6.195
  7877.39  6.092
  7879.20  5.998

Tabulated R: 0.01 mag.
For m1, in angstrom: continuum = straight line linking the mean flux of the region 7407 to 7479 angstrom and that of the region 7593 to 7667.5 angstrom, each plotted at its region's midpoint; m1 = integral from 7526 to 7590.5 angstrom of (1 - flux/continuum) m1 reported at -2.9 angstrom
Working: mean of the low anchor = 6.45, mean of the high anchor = 6.18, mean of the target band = 6.56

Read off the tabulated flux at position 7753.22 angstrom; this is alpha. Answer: 6.167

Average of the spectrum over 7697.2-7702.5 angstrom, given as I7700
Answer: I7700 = 5.89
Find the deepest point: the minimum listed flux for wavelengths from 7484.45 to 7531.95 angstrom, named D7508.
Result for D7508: 6.348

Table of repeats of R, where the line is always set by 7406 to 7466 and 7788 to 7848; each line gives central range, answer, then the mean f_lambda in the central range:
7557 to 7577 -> -0.03 mag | 6.58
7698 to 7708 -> 0.07 mag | 5.94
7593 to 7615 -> 0.03 mag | 6.21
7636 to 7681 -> 0.04 mag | 6.1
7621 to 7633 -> 0.01 mag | 6.27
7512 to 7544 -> -0.03 mag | 6.59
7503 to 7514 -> -0.01 mag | 6.49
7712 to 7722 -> 0.06 mag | 5.97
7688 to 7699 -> 0.06 mag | 5.98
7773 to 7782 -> 0.06 mag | 5.93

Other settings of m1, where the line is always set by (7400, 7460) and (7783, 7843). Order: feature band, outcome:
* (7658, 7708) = 2.6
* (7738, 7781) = 1.3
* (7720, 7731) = 0.3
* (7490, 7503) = -0.2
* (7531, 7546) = -0.7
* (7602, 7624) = 0.6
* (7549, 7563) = -0.6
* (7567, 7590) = -0.2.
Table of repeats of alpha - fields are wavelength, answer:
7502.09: 6.561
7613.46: 6.127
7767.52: 6.231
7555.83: 6.576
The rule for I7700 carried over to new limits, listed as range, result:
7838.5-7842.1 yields 6.13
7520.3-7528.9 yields 6.59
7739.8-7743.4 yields 6.09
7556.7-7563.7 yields 6.63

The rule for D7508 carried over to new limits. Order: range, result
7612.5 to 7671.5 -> 5.752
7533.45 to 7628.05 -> 6.12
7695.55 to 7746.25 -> 5.863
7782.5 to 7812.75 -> 6.044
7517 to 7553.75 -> 6.477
